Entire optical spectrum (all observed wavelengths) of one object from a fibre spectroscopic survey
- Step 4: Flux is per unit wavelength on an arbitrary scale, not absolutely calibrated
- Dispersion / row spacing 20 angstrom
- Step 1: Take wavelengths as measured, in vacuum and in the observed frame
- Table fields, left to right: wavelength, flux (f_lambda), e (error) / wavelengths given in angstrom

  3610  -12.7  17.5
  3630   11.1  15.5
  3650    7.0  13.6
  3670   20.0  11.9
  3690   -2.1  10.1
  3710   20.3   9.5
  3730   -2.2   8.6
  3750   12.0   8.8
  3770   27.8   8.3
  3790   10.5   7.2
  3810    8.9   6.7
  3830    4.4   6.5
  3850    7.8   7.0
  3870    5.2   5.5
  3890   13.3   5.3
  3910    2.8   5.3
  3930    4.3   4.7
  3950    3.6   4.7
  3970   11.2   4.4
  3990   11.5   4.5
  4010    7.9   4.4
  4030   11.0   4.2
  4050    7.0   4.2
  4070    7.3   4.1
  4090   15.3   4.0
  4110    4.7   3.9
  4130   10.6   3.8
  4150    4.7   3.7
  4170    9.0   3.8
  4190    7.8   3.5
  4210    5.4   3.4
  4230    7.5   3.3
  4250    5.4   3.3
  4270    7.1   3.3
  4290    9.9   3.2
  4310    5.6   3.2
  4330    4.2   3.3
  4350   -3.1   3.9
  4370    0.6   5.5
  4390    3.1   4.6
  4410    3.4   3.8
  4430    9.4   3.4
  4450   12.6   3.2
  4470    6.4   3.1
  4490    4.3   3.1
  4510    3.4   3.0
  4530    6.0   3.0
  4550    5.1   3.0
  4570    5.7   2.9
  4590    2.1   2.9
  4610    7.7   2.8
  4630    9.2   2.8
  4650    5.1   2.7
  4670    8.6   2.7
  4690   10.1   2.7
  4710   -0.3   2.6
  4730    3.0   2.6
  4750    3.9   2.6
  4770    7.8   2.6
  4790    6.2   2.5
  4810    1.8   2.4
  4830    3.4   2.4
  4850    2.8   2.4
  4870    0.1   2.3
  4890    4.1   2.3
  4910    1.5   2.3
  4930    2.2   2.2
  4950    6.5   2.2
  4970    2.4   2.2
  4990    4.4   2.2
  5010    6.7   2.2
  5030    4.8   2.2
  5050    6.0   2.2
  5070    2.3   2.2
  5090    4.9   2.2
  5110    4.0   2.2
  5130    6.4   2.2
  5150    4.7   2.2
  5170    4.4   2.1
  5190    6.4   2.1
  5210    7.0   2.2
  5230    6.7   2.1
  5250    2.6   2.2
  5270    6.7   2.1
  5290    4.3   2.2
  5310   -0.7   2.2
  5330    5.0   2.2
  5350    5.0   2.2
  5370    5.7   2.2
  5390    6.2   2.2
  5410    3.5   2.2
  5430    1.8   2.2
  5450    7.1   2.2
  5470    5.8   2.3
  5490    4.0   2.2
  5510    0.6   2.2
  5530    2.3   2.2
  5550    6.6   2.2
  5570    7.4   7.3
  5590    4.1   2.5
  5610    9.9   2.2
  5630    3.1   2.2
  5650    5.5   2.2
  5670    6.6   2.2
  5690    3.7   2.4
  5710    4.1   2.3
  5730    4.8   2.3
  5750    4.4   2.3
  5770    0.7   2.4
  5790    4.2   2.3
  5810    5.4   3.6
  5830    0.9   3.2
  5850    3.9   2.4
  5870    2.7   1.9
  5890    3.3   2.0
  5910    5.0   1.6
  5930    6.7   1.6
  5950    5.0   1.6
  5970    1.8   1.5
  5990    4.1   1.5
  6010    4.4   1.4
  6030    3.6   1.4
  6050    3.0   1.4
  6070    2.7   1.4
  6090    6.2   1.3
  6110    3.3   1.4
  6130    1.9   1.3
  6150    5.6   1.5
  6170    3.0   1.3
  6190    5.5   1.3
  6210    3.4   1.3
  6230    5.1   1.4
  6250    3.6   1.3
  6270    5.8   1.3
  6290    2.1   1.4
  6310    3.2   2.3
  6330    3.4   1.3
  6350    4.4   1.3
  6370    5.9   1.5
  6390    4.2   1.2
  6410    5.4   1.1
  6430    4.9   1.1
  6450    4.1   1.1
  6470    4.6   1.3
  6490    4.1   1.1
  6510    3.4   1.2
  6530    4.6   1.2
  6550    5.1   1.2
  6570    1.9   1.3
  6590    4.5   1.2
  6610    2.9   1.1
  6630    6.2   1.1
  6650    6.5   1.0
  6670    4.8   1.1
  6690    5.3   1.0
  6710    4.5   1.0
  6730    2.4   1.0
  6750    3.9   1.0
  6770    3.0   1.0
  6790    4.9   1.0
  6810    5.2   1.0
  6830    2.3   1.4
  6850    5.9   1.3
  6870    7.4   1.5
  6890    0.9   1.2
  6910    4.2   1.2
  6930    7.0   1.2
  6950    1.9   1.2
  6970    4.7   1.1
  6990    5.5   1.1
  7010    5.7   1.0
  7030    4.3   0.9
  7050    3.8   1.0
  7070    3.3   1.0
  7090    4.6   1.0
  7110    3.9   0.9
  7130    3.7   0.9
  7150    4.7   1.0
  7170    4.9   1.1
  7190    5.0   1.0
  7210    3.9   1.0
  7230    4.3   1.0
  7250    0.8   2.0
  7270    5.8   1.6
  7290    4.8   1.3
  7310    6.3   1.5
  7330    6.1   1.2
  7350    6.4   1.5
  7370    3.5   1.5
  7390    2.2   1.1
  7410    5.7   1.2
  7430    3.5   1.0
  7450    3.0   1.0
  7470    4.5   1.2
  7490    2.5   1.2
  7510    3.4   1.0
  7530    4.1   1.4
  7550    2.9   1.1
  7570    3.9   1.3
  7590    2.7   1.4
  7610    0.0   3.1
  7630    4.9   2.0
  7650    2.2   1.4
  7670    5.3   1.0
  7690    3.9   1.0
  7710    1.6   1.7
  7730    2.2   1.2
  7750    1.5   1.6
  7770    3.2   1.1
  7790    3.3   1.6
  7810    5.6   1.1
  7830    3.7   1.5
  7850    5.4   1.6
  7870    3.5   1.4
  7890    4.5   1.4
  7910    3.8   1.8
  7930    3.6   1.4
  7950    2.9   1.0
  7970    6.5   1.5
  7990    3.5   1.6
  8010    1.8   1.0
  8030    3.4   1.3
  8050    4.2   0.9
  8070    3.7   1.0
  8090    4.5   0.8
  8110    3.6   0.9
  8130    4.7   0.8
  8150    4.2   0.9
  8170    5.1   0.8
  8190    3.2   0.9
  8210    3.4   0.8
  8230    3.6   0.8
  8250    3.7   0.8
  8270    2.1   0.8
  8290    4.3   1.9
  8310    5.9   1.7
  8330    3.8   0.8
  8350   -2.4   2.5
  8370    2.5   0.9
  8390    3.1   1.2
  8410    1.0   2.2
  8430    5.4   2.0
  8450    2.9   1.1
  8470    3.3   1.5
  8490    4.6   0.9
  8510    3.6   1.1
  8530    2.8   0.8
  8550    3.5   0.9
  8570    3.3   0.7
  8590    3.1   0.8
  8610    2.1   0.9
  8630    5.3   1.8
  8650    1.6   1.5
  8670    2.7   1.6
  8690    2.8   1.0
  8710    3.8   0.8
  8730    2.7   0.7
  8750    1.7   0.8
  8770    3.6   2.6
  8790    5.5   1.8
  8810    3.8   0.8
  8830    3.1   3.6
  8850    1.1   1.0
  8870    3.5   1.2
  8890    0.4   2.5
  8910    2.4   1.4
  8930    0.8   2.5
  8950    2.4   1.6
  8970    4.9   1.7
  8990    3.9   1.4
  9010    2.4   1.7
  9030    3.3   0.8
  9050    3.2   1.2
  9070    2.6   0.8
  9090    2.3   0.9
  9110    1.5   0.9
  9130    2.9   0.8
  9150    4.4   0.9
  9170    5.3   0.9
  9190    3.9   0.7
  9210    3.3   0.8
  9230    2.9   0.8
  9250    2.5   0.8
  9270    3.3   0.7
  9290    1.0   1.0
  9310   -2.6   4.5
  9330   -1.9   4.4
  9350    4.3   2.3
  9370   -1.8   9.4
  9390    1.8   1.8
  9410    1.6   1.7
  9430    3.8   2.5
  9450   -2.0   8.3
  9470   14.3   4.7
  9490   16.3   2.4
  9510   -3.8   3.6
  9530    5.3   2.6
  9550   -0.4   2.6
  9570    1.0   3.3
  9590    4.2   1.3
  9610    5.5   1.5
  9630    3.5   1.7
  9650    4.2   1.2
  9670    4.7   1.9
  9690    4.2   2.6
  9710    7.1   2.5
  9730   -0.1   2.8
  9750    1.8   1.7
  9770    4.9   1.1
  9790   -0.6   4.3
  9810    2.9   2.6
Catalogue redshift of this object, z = 1.543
